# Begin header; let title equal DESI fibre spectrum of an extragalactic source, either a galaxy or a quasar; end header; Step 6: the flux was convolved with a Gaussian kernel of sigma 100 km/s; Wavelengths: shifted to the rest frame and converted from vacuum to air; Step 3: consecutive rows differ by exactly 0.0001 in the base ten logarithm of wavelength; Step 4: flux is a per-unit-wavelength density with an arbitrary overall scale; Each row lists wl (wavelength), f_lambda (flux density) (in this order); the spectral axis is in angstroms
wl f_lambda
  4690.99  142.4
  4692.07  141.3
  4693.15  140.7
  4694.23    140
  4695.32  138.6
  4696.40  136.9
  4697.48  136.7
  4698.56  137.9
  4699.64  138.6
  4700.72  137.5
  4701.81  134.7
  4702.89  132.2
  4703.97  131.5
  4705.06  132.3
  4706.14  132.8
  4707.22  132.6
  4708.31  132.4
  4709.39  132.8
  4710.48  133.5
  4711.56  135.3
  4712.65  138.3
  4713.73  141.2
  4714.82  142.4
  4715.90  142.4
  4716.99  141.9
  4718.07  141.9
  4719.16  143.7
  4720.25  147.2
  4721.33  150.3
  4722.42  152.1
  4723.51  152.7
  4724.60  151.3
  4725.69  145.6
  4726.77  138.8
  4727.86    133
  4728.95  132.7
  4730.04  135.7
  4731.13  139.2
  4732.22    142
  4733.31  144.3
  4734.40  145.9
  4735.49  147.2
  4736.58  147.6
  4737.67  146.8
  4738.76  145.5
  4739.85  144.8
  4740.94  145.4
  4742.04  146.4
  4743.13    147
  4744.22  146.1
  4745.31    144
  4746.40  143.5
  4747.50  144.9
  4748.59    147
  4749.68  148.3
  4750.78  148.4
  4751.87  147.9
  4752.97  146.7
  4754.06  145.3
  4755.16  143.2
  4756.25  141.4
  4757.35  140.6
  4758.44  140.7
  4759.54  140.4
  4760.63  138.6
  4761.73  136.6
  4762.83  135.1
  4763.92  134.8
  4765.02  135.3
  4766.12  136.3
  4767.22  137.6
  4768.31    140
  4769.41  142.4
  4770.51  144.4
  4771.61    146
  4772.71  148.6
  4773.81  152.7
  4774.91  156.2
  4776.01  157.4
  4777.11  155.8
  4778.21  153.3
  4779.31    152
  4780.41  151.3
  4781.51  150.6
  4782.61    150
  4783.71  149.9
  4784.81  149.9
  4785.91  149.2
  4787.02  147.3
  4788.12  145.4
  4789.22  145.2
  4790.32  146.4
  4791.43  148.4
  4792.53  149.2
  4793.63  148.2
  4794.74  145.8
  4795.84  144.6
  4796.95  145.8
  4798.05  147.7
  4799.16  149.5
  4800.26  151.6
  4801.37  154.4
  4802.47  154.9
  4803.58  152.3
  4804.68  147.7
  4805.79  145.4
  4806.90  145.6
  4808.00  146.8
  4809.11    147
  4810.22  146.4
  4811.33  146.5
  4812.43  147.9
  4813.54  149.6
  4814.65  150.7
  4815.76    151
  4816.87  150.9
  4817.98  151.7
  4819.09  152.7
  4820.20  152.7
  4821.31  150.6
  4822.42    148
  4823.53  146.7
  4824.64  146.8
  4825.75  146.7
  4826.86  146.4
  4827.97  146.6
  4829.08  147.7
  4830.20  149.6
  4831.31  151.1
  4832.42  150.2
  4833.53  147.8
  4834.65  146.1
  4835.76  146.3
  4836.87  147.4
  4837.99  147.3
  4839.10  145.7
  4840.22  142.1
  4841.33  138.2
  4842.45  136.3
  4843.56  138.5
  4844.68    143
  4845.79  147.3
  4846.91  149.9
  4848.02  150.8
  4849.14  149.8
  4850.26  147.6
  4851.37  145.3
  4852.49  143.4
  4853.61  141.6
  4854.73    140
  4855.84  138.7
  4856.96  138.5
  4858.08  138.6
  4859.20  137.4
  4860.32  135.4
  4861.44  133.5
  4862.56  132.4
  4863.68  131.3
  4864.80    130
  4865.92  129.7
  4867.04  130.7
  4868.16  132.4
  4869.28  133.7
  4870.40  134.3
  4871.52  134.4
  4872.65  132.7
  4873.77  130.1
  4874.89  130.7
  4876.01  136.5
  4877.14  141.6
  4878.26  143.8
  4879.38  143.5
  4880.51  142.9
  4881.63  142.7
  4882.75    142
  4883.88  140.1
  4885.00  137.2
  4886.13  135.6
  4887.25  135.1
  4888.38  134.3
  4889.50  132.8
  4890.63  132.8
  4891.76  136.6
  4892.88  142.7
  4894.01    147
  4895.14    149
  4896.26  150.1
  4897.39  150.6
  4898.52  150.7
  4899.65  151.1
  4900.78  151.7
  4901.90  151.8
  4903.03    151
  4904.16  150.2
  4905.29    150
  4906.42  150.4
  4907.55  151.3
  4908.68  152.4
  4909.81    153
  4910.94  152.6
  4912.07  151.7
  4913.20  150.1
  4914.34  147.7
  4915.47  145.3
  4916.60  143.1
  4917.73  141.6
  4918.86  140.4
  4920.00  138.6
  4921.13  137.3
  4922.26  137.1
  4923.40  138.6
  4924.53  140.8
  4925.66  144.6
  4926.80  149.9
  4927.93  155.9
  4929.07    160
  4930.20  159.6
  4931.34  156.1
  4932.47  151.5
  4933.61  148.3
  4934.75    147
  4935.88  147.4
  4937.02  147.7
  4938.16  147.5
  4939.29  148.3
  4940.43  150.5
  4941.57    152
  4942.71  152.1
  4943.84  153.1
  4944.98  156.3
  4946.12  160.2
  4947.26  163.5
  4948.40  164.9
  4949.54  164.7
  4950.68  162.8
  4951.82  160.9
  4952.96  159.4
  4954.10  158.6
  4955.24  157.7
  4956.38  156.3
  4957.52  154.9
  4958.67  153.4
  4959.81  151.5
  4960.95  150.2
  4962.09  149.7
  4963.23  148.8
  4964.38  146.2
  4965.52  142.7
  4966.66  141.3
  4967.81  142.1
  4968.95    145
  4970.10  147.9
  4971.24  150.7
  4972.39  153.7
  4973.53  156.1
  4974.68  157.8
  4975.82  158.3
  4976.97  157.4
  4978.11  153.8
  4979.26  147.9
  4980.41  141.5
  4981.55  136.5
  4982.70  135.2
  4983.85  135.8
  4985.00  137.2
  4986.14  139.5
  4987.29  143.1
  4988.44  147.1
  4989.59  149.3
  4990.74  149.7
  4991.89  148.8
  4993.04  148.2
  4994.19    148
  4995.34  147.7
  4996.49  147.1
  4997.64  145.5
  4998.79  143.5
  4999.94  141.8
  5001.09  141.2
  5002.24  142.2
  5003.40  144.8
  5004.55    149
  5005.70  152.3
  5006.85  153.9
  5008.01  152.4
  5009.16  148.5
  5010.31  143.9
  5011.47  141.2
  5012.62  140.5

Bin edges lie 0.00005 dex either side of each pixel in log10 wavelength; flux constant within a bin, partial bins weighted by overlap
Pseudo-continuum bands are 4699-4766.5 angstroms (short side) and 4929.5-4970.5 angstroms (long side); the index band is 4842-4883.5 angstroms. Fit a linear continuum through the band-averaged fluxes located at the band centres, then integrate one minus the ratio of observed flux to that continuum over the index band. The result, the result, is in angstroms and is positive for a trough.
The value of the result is 2.67 angstroms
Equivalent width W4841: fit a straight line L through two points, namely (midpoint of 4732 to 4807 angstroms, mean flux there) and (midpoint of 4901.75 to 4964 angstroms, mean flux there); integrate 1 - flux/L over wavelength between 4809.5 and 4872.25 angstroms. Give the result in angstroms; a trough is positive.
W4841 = 2.1 angstroms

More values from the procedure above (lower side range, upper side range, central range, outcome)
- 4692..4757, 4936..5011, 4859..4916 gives 2.1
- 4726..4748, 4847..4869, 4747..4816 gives -2.6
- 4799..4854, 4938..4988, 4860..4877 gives 1.8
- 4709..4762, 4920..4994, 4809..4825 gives -0.4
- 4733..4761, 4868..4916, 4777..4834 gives -1.8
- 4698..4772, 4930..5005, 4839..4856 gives 0.2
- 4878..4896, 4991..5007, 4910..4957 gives -2.8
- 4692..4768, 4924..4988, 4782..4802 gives -0.6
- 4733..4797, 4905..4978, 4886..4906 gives 0.6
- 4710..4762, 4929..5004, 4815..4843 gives -0.3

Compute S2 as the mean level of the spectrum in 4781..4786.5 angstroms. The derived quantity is 150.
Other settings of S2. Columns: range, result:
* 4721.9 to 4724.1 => 152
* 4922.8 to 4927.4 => 144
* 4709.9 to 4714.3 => 137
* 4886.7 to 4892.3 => 134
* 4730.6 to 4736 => 144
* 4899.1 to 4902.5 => 152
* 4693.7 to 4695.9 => 139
